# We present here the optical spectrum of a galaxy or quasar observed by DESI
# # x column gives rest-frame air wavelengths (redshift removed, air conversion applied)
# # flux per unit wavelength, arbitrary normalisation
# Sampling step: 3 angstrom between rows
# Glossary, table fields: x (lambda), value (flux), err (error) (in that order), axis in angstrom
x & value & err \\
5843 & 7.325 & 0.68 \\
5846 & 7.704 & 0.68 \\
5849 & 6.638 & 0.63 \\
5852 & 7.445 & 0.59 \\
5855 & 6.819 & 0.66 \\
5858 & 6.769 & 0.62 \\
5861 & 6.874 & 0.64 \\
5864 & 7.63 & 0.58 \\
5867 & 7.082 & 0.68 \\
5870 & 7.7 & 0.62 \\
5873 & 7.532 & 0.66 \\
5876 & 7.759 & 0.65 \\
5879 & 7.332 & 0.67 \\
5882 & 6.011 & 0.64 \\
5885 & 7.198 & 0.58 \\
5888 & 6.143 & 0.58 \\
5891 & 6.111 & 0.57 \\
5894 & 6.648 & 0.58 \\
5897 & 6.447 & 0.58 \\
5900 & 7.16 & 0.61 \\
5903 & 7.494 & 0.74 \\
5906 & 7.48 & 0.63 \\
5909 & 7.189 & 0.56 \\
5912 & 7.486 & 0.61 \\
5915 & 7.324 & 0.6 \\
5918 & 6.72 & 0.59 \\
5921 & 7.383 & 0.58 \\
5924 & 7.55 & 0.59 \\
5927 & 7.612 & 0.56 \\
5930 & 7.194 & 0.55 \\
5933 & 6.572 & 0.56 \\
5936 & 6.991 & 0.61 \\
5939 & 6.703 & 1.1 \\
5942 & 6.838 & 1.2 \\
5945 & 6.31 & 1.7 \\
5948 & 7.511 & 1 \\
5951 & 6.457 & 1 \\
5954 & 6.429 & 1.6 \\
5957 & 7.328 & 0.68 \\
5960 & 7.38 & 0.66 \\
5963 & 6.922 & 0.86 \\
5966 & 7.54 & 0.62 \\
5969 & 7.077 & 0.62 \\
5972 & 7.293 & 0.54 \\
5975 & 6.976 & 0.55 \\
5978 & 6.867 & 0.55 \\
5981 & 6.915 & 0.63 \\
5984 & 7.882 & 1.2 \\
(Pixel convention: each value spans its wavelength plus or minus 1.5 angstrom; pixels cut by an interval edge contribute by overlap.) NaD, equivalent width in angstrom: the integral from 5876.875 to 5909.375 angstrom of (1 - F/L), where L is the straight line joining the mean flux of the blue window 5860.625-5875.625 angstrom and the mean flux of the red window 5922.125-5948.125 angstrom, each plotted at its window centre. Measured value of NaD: 1.9 angstrom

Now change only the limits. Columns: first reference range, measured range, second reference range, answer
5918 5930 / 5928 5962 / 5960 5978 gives 1.8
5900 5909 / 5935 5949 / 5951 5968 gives 0.6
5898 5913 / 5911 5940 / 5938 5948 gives -0.6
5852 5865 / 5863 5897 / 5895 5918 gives 0.6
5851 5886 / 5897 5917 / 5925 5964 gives -0.6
